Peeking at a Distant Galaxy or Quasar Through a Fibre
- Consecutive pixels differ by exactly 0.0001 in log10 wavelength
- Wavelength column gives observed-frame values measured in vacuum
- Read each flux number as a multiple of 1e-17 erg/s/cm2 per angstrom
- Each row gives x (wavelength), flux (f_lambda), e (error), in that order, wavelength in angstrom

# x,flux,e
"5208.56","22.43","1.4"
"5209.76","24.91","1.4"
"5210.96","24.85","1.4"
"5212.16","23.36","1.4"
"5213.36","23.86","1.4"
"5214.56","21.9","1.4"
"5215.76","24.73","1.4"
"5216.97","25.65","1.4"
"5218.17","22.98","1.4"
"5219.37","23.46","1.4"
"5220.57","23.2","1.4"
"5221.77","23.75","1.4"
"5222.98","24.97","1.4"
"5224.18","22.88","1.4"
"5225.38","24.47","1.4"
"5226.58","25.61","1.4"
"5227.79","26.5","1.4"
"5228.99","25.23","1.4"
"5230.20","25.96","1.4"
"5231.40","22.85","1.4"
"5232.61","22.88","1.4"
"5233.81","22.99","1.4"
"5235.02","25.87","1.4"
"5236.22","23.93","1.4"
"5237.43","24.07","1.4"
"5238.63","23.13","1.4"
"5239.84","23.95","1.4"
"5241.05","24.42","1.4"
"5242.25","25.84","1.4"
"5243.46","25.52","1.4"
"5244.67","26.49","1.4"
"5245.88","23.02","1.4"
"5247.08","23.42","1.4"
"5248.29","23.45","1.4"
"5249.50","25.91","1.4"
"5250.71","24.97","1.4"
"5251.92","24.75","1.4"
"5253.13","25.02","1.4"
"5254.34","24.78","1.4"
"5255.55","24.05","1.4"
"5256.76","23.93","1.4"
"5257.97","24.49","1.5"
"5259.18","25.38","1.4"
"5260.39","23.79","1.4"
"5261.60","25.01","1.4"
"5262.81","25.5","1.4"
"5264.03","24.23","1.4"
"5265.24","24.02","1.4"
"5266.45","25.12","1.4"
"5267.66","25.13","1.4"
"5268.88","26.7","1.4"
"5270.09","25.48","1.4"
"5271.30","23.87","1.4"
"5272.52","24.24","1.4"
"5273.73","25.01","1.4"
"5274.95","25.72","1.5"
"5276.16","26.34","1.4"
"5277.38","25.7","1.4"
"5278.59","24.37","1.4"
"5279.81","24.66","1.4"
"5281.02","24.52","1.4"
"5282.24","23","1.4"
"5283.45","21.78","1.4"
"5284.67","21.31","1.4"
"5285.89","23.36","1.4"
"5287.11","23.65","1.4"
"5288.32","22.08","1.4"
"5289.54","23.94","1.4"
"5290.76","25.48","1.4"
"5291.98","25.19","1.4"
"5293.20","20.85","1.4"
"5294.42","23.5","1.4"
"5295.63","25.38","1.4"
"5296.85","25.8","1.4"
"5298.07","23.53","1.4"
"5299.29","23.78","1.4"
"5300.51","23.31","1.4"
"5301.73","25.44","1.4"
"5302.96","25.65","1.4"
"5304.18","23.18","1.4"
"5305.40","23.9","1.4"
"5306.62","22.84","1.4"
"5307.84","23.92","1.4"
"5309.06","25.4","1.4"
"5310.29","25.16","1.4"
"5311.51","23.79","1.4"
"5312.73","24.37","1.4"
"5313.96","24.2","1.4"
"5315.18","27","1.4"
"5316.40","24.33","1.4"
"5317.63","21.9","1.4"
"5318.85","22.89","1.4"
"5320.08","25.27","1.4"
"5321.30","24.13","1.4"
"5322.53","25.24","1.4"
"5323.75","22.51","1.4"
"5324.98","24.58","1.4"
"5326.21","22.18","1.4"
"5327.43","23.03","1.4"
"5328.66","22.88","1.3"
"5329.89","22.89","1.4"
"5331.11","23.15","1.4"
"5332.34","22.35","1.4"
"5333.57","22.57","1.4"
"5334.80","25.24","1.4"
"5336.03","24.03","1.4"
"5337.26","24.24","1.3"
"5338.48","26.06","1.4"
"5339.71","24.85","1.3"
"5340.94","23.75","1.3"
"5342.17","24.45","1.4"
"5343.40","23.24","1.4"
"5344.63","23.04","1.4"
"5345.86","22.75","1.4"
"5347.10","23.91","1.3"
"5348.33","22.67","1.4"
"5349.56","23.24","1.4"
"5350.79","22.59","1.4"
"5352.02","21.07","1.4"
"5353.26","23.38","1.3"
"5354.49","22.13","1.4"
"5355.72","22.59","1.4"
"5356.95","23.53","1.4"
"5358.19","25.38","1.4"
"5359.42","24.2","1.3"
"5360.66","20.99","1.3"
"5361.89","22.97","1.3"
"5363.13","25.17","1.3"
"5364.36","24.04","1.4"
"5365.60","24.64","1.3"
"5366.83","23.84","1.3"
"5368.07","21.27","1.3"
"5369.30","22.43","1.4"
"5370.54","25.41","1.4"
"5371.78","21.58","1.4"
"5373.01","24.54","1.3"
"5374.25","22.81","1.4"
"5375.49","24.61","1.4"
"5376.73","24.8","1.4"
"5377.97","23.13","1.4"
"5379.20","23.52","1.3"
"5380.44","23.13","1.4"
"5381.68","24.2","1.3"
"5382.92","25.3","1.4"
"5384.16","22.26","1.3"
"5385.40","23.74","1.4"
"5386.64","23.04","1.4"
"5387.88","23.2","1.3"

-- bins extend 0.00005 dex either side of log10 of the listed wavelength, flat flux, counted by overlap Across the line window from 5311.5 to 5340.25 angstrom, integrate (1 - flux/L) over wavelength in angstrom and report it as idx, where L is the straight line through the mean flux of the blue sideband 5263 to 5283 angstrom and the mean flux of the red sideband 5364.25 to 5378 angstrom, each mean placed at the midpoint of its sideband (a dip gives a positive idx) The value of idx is 0.3 angstrom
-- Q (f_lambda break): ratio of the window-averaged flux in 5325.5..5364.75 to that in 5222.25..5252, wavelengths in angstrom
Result 0.95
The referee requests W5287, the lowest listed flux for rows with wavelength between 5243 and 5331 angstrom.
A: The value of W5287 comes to 20.85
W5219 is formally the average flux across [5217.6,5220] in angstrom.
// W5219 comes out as 23.3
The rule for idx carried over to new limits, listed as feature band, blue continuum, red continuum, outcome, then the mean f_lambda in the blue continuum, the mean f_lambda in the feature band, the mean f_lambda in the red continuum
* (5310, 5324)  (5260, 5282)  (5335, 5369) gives -0.1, 24.9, 24.3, 23.5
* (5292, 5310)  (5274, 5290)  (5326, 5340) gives -0.2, 23.9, 24.1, 23.6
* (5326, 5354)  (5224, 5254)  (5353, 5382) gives 0.4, 24.6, 23.4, 23.5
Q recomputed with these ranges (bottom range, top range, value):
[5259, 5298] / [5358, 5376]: 0.97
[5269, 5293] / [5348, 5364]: 0.95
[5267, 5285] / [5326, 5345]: 0.96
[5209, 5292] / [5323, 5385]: 0.96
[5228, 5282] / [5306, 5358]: 0.96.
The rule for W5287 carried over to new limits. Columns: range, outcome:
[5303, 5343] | 21.9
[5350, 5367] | 20.99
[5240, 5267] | 23.02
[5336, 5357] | 21.07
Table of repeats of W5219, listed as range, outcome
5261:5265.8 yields 24.7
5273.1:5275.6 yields 25.4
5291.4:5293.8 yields 23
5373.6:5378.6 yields 23.8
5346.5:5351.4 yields 23.1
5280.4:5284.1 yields 23.1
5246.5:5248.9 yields 23.4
